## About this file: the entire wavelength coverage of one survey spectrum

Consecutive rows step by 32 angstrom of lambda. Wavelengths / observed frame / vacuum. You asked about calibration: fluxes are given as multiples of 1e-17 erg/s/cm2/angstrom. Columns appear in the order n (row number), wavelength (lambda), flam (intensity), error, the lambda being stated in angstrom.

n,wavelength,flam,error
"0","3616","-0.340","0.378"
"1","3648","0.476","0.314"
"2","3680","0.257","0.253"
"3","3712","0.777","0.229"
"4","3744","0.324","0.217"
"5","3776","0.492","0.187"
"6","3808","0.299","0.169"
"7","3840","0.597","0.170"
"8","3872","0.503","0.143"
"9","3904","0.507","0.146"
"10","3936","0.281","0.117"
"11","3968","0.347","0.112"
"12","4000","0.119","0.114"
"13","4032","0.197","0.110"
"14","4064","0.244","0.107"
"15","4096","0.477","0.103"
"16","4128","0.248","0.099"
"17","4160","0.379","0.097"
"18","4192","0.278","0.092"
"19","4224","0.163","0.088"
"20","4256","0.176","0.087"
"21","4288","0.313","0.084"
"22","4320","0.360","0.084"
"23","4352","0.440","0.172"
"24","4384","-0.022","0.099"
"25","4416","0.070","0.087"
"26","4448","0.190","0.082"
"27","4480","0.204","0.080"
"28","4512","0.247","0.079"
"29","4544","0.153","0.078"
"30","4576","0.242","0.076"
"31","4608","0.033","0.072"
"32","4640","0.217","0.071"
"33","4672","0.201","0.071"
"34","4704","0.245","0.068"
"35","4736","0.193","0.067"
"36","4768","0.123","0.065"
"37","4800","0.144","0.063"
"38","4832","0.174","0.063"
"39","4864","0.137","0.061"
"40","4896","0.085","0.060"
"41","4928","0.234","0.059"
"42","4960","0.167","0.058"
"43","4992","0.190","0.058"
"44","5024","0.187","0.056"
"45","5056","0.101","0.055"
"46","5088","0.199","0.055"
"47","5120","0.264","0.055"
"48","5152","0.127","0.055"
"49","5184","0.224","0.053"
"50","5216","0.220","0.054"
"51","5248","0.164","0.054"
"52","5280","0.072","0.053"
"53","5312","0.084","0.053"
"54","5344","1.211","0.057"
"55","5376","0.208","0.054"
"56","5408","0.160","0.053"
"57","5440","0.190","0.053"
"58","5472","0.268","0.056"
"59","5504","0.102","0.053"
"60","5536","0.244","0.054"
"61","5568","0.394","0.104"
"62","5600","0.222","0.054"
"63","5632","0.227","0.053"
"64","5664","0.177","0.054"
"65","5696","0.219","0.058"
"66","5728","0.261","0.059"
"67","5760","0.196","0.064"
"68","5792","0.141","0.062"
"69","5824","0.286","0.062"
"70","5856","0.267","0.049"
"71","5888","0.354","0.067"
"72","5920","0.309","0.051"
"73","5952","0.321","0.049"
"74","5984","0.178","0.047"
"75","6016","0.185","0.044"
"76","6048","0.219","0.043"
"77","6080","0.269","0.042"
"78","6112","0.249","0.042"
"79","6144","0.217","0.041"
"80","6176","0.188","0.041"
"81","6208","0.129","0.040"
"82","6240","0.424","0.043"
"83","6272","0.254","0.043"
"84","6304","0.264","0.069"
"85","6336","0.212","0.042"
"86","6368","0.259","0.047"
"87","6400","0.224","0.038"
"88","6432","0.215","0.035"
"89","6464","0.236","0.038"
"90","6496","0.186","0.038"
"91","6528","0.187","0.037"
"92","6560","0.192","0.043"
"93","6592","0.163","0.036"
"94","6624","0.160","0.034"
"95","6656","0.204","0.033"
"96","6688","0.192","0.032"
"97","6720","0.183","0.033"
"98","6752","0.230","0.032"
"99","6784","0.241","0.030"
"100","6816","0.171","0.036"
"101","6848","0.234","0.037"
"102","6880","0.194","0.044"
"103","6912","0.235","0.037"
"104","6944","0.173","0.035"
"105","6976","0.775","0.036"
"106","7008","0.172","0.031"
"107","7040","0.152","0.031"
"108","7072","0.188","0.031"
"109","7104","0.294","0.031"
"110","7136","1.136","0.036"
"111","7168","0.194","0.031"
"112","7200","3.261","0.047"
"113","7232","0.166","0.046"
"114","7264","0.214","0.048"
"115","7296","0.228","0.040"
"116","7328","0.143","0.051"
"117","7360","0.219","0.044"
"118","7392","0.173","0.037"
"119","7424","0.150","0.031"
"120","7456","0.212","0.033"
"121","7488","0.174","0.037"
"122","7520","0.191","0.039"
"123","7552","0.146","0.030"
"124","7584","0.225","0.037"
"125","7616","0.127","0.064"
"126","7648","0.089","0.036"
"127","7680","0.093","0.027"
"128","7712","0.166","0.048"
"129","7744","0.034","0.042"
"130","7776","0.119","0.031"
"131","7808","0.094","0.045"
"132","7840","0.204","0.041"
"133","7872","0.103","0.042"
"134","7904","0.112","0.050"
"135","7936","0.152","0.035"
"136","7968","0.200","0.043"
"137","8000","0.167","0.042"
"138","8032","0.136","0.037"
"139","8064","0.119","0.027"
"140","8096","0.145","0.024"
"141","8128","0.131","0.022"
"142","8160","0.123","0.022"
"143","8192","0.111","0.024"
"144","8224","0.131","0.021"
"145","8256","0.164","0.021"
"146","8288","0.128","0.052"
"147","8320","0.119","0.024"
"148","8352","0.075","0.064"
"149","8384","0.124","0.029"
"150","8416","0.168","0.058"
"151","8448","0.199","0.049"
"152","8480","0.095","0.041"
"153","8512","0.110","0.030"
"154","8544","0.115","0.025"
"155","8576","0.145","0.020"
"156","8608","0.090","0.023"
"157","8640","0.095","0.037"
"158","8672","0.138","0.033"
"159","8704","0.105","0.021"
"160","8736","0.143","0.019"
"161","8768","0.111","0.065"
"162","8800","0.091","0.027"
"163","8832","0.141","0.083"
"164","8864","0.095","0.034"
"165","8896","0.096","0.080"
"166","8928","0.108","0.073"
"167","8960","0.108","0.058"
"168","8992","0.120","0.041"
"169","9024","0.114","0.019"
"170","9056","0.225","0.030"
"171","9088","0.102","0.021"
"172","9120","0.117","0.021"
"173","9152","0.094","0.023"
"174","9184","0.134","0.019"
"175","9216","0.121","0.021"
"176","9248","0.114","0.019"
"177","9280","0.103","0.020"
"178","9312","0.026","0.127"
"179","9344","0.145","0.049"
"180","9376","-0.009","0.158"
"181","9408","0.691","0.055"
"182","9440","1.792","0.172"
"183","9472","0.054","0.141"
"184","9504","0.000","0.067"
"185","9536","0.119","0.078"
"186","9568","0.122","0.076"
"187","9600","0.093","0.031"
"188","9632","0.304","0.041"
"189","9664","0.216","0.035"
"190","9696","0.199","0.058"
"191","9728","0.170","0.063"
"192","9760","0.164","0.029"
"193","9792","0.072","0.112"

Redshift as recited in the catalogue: 0.44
